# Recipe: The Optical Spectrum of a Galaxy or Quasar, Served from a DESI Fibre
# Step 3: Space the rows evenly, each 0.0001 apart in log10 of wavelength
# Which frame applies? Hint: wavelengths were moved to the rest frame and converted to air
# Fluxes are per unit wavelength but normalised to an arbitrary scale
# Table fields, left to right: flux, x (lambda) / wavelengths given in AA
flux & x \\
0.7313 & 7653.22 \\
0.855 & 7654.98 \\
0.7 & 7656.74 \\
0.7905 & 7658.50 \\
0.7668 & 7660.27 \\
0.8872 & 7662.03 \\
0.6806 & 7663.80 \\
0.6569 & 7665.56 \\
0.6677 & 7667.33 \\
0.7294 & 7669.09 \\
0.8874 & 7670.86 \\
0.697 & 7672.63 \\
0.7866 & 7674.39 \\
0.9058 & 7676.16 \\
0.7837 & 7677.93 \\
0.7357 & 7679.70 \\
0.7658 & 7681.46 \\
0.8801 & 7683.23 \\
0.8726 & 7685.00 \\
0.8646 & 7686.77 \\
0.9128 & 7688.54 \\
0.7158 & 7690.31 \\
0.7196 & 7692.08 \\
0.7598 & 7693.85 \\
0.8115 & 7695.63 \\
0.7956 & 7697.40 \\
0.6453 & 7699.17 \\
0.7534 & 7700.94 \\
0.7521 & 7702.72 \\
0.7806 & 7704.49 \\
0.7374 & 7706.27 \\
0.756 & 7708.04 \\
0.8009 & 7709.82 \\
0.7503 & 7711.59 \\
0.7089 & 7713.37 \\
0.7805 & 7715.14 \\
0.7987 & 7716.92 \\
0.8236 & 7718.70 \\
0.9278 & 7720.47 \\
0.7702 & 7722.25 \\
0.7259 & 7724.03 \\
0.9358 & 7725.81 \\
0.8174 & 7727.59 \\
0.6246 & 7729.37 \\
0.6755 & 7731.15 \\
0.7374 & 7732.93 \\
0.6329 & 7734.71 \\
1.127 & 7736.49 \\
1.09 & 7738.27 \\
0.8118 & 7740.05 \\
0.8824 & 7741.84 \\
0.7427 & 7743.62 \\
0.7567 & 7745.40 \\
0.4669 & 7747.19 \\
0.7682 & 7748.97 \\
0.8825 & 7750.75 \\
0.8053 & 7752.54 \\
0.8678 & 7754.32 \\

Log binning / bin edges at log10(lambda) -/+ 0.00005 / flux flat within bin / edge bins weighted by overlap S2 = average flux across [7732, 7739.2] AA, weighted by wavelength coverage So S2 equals 0.896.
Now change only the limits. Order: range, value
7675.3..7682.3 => 0.798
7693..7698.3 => 0.788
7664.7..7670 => 0.685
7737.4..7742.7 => 0.927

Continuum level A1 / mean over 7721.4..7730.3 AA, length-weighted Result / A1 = 0.774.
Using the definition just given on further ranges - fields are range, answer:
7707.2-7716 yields 0.759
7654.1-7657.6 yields 0.779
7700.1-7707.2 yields 0.755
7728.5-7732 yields 0.65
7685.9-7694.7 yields 0.795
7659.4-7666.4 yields 0.749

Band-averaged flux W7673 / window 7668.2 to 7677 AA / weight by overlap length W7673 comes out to 0.801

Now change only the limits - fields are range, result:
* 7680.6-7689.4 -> 0.859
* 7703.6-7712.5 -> 0.765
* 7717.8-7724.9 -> 0.812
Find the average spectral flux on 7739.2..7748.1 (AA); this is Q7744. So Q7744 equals 0.731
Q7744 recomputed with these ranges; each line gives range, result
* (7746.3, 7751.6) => 0.706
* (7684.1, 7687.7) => 0.869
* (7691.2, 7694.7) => 0.74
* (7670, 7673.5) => 0.791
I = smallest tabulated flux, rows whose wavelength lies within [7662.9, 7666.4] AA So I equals 0.6569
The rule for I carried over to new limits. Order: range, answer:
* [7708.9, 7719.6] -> 0.7089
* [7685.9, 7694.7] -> 0.7158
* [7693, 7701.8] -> 0.6453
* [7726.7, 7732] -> 0.6246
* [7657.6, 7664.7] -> 0.6806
